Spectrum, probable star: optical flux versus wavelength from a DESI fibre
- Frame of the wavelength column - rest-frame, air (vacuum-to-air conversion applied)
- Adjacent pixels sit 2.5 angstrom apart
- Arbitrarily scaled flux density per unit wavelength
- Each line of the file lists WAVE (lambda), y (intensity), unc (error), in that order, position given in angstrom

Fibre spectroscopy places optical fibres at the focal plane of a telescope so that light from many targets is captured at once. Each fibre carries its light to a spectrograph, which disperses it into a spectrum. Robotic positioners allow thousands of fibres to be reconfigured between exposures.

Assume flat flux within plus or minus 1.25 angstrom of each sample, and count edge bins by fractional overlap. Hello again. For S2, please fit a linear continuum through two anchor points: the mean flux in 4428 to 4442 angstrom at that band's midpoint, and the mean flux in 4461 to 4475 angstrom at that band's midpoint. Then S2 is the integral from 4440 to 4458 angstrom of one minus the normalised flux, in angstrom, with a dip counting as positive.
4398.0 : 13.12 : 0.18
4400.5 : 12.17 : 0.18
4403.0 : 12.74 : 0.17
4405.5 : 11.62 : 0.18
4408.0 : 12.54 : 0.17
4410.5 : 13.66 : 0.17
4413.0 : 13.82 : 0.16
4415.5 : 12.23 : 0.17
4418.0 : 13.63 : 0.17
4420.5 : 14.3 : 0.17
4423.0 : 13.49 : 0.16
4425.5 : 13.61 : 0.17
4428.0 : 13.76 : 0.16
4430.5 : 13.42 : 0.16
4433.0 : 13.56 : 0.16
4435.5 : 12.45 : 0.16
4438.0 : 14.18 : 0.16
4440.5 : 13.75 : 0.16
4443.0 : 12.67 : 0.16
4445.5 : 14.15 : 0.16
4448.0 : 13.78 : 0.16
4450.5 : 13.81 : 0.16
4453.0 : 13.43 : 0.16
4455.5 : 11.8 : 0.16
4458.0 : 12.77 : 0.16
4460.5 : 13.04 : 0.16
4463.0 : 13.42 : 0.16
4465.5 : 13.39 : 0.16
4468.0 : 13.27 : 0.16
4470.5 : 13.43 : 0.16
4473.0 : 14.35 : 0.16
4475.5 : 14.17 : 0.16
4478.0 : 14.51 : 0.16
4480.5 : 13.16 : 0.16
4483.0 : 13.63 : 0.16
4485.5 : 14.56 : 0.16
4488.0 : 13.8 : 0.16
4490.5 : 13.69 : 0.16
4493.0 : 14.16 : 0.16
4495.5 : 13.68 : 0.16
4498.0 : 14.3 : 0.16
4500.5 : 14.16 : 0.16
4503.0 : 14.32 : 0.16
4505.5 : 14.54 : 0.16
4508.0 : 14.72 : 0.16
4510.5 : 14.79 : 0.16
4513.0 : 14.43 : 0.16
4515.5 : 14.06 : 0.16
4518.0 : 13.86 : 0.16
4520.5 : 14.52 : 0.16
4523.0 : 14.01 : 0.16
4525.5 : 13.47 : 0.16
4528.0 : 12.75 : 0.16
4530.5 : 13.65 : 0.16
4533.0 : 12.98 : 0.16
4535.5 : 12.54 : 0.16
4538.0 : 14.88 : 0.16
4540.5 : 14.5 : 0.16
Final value 0.32 angstrom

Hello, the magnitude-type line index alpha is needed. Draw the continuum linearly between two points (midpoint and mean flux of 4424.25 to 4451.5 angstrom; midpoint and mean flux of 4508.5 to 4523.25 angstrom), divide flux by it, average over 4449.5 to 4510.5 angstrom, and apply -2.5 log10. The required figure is 0.02 mag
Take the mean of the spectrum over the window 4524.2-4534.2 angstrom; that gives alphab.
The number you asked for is 13.2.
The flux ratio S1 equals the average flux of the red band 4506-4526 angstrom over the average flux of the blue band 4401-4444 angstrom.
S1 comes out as 1.08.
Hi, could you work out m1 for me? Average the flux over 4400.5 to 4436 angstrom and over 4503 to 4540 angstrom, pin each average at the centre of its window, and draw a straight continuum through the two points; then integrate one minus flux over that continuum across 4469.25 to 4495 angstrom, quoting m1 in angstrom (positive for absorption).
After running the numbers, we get -0.5 angstrom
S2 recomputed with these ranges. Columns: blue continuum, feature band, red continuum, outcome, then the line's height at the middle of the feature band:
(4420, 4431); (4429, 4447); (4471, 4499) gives 0.4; 13.8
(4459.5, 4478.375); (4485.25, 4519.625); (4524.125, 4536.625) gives -2.2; 13.4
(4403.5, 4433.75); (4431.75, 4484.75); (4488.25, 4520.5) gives 0.9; 13.7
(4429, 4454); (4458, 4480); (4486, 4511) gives 0.4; 13.9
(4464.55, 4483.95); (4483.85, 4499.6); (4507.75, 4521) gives 0.0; 14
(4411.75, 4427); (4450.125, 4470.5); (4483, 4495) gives 1.0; 13.8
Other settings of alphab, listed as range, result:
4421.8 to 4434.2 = 13.6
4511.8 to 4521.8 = 14.2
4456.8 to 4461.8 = 12.9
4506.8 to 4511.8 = 14.8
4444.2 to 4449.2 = 14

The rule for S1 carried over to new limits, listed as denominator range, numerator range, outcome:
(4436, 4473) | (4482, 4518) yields 1.06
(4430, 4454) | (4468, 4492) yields 1.03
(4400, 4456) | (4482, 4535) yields 1.05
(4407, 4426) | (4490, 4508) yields 1.06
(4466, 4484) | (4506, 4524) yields 1.04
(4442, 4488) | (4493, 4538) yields 1.03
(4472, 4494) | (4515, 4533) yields 0.98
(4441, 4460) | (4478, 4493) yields 1.05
